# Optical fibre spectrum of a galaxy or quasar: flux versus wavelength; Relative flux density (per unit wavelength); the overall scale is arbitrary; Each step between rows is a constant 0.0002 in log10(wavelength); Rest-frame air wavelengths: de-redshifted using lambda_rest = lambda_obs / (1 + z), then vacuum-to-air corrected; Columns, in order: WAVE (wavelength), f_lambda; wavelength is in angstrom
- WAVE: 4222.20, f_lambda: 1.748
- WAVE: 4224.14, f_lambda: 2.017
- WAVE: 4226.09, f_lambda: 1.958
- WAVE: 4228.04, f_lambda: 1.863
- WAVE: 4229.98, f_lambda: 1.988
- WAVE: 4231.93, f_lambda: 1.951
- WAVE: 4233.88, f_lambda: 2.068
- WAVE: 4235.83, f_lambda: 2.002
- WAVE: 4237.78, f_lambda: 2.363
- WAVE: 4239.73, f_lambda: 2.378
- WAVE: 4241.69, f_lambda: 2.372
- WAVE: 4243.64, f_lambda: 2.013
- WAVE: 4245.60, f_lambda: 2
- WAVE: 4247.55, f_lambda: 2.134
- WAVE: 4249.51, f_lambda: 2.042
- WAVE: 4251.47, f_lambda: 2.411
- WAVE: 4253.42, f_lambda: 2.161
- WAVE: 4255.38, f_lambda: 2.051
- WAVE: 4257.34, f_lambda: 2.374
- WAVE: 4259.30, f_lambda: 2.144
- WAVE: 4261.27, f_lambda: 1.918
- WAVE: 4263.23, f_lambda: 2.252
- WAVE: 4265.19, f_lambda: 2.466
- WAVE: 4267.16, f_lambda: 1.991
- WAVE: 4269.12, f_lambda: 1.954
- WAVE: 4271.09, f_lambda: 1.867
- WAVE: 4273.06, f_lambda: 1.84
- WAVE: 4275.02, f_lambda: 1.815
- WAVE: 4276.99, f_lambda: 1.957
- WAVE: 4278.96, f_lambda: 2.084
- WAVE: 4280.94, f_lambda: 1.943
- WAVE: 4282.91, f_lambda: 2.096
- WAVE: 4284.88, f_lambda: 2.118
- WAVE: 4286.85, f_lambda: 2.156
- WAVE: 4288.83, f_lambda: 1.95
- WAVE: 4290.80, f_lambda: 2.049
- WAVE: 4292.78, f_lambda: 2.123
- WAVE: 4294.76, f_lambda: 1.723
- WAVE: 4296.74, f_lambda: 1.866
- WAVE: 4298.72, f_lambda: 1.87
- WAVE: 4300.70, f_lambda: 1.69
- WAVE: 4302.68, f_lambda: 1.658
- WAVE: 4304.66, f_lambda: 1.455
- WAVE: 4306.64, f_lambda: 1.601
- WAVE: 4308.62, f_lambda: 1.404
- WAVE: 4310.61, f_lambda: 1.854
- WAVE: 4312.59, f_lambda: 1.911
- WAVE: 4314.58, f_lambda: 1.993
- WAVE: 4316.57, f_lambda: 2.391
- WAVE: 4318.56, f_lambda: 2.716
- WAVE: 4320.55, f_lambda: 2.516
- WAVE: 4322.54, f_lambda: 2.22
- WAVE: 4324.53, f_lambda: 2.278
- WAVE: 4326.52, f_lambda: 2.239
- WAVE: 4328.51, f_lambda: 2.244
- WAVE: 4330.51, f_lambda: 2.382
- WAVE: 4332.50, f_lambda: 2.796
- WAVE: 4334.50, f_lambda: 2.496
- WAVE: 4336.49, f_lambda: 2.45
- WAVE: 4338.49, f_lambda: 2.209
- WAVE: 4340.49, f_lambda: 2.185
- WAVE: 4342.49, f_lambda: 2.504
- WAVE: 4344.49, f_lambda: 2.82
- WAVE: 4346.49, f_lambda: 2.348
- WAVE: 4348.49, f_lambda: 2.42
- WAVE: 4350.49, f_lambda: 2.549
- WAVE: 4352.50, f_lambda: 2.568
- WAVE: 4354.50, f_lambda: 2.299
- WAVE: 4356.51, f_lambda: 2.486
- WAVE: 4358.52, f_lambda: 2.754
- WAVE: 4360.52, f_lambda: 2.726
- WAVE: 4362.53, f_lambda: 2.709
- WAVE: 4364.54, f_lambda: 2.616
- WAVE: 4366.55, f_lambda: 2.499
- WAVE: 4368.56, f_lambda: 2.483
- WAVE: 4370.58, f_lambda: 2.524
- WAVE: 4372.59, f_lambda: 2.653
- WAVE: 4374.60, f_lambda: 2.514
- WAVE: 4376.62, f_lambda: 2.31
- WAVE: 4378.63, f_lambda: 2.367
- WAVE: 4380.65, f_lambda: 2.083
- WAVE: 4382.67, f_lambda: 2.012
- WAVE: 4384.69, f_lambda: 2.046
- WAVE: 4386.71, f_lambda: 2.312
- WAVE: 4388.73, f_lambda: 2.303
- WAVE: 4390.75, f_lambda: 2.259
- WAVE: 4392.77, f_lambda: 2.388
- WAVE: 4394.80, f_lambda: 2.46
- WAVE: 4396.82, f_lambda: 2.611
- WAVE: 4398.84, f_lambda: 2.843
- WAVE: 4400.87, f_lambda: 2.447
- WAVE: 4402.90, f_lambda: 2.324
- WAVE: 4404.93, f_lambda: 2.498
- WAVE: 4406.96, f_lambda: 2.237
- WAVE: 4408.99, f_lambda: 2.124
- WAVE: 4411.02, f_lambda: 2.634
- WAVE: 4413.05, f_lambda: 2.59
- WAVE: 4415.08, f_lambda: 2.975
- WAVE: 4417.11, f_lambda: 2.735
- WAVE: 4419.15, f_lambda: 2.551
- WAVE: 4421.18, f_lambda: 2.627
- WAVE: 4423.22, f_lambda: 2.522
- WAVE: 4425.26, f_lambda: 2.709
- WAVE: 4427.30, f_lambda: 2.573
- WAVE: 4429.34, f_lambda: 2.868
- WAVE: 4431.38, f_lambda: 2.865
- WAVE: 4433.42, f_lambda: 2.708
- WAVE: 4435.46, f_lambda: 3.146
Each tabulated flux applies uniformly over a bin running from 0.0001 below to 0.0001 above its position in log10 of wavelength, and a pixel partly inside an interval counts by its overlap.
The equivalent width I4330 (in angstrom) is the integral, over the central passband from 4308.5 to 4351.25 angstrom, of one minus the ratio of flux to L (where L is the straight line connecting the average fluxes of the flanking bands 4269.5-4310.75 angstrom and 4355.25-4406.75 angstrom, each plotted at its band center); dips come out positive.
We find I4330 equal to -4.3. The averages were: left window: 1.86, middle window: 2.33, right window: 2.44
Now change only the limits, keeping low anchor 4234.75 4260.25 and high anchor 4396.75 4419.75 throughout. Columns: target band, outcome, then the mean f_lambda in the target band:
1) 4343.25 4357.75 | -0.5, 2.5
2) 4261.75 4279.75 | 1.7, 2.02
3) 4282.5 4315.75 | 6.5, 1.85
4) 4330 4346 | -0.6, 2.48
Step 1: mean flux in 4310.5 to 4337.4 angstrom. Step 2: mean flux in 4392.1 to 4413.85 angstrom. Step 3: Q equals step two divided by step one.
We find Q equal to 1.06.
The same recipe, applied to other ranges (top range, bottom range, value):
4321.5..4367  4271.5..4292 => 1.24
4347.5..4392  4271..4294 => 1.21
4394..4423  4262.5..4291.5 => 1.25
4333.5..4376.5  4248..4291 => 1.21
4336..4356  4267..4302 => 1.25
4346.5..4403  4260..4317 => 1.27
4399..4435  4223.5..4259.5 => 1.23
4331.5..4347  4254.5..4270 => 1.16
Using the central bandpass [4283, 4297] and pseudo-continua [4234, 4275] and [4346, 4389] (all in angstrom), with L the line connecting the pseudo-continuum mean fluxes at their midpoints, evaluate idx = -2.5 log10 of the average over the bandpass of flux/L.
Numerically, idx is 0.110 mag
